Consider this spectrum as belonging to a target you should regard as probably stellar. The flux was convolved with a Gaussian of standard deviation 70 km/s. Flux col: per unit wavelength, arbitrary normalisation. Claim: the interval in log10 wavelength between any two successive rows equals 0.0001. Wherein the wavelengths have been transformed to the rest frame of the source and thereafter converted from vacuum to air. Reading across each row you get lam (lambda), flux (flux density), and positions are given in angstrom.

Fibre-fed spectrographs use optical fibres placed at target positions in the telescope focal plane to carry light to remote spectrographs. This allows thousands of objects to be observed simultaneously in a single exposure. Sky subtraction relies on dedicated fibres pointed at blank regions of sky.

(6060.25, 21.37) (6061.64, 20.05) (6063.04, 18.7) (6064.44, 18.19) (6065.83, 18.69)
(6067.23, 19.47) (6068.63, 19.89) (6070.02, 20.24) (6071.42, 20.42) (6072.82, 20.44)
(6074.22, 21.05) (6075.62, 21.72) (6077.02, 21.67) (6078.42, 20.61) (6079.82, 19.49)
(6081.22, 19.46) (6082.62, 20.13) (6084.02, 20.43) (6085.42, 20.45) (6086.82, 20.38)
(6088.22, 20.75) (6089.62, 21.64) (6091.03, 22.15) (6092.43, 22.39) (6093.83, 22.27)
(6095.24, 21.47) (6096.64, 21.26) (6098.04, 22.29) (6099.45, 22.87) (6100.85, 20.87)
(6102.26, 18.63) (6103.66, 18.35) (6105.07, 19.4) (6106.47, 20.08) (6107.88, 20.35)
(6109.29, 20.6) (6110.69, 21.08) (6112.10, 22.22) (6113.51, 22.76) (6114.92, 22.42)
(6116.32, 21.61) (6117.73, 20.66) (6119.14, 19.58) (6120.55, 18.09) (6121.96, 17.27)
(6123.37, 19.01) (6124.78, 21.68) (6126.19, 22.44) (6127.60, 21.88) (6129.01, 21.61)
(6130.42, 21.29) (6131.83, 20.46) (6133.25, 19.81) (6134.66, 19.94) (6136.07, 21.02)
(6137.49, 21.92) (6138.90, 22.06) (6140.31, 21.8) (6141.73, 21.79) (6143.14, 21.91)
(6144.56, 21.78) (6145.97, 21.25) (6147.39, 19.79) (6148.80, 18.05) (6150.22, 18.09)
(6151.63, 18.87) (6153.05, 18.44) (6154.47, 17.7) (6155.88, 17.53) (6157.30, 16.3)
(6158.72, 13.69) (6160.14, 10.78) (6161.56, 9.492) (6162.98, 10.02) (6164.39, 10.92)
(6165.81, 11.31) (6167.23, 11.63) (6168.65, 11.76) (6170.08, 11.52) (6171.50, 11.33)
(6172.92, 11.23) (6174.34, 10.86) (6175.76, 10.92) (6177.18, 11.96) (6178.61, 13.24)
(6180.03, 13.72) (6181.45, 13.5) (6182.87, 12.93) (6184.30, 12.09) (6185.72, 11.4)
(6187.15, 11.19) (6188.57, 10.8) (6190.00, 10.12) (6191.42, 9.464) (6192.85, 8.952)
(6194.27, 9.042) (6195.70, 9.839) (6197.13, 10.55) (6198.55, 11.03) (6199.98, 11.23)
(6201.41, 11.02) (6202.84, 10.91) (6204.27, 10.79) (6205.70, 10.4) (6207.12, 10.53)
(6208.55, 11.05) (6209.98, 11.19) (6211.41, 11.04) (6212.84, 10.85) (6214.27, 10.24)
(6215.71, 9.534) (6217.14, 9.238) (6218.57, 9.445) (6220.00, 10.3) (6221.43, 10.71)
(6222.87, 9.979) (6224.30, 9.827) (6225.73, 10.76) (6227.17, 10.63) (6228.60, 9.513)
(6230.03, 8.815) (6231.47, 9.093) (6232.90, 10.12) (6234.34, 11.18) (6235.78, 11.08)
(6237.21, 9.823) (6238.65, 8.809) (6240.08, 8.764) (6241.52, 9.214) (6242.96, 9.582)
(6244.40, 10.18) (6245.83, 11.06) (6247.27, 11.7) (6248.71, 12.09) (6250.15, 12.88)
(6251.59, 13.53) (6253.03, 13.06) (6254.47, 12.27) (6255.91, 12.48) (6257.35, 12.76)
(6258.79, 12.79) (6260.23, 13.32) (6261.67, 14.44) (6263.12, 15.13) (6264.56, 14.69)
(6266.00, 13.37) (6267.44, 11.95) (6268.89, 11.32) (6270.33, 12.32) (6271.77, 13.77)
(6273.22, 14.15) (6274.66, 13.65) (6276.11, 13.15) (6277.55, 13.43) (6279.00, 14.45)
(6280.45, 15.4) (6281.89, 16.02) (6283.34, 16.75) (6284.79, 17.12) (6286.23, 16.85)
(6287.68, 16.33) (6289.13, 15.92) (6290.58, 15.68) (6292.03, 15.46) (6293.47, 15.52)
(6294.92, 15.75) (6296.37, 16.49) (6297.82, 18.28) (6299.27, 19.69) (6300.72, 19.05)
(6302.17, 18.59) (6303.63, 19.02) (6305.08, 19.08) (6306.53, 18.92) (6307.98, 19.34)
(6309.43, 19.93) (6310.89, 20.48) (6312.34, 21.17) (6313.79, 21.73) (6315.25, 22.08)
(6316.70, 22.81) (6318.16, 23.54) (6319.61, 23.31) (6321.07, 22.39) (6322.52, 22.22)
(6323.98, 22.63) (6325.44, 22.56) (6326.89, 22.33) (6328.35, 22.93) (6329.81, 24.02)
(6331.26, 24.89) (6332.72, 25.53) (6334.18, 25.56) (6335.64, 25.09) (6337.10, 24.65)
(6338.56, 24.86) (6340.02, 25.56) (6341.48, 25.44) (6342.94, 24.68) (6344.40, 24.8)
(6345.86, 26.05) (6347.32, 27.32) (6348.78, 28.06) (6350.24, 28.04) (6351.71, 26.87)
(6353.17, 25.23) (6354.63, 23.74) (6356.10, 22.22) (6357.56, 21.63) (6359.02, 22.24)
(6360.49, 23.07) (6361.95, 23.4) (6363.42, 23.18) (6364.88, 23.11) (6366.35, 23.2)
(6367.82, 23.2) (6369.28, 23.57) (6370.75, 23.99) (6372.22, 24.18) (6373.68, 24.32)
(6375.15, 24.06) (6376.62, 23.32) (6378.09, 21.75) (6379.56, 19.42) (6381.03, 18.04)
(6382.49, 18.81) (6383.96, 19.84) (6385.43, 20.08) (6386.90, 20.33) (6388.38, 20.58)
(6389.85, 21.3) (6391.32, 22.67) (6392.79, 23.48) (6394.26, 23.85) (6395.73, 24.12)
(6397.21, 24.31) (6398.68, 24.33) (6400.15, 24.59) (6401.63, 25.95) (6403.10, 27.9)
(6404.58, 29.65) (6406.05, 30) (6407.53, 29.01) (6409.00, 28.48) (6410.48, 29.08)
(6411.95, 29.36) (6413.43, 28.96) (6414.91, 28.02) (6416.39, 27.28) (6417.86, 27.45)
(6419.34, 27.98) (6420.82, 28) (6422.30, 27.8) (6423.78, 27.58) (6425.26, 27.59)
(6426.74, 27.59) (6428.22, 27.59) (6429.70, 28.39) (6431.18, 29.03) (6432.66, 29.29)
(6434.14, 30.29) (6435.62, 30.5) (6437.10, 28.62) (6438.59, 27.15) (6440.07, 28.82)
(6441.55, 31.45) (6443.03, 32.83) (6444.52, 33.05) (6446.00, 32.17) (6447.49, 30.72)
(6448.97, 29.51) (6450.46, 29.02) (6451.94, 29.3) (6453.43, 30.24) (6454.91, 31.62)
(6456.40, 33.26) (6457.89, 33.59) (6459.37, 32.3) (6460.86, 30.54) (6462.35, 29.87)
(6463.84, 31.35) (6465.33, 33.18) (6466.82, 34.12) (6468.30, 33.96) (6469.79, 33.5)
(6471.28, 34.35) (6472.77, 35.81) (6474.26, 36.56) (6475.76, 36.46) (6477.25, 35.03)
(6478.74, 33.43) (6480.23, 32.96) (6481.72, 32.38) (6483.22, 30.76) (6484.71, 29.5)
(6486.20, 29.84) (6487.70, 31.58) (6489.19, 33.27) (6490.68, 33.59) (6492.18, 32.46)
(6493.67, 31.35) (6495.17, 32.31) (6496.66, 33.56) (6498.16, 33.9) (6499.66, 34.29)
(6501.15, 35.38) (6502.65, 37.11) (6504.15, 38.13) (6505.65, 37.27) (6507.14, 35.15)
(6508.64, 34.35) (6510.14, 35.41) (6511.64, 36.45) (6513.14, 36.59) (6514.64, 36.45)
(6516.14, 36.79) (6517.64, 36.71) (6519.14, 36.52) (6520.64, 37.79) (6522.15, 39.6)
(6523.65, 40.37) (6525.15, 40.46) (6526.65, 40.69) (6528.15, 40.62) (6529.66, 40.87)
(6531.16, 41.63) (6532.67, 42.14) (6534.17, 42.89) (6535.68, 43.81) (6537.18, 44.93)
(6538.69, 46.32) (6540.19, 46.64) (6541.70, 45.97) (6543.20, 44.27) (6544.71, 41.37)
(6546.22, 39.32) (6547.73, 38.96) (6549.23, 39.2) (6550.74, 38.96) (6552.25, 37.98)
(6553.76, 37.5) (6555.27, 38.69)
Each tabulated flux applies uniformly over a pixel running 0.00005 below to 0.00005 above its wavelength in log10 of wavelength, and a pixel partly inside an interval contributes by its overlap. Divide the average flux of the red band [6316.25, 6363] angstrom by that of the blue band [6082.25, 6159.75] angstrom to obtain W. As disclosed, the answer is 1.2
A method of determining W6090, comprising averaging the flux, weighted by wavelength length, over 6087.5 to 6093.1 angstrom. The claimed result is 21.7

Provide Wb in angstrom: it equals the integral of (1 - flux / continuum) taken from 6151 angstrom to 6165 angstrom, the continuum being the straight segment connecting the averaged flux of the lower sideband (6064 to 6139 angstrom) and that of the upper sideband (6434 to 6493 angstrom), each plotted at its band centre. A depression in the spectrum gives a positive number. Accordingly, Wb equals 5.0 angstrom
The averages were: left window 20.7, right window 32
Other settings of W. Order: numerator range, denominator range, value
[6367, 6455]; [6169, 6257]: 2.44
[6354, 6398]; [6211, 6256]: 2.12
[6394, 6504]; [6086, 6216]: 1.88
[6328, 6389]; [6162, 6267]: 2.12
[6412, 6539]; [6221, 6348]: 2.01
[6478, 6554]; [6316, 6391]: 1.60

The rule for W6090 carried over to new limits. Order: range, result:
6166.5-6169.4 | 11.7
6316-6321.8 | 23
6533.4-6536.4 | 43.3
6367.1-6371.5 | 23.6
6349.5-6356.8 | 25.2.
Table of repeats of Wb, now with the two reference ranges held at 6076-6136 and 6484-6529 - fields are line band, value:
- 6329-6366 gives 6.2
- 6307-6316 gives 2.4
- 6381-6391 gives 3.5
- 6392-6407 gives 2.7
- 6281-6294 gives 5.3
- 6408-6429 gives 2.8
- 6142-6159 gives 2.7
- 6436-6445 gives 0.8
